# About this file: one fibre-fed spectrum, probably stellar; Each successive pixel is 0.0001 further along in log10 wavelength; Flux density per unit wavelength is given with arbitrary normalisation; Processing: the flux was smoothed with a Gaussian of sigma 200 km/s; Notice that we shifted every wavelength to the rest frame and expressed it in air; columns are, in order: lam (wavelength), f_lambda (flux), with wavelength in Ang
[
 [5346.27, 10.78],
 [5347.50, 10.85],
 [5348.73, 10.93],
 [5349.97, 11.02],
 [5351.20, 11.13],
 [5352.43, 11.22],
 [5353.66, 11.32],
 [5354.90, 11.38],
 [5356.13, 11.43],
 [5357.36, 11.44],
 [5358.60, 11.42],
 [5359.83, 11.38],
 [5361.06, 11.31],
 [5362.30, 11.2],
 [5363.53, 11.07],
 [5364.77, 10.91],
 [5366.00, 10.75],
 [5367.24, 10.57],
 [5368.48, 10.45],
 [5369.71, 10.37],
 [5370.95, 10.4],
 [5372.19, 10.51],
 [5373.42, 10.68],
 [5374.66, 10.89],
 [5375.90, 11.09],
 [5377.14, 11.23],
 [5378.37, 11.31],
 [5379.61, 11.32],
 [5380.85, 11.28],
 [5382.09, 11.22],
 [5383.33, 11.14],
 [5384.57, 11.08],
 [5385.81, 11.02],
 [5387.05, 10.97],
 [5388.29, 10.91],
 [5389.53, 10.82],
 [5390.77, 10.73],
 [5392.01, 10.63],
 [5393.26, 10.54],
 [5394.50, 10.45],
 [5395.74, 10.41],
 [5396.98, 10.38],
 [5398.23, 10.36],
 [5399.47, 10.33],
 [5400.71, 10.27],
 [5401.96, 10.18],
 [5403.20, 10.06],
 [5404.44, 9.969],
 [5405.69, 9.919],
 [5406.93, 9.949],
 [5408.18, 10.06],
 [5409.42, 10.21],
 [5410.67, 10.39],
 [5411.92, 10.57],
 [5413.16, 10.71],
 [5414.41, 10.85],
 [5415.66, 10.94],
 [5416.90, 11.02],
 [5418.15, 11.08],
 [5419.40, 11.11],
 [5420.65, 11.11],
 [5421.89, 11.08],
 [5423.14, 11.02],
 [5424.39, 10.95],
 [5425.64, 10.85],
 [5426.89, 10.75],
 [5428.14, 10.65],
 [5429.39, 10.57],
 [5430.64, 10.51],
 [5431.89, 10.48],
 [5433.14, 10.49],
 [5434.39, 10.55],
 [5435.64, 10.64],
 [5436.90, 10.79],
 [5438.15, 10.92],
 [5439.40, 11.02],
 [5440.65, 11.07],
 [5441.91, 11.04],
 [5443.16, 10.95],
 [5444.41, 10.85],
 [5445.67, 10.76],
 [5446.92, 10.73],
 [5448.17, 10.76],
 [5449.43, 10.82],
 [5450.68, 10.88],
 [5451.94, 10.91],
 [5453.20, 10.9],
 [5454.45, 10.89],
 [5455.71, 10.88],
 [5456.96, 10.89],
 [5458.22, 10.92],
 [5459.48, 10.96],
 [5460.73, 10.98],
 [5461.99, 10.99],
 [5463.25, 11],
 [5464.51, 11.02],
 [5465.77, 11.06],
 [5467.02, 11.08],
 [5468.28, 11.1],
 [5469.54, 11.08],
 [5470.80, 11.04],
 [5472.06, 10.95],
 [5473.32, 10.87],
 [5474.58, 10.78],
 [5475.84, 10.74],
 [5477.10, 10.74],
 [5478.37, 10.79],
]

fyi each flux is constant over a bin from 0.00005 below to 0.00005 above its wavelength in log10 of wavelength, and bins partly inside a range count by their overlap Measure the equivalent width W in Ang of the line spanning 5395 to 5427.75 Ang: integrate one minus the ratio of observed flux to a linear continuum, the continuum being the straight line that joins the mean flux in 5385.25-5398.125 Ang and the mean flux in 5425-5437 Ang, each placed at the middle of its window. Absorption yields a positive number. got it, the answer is 0.3 Ang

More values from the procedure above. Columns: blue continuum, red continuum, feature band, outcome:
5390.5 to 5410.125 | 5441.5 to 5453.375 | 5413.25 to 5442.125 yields -0.6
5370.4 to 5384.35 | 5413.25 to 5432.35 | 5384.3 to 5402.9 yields 0.6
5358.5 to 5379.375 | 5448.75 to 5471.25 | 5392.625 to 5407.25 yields 0.9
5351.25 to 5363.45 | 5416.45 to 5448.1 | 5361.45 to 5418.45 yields 2.2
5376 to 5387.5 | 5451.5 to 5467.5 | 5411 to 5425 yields 0.2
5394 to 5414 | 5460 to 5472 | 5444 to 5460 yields 0.0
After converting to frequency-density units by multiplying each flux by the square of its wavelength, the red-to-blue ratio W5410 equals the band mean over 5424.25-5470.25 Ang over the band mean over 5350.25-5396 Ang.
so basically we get 1.02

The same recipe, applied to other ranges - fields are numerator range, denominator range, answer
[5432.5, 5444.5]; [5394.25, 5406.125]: 1.07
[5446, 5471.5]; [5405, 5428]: 1.04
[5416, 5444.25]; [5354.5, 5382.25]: 1.01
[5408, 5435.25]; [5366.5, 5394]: 1.00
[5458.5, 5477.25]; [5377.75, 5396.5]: 1.03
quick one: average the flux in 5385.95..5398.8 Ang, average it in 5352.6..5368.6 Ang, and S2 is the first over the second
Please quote 0.95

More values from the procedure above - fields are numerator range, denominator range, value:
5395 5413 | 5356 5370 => 0.93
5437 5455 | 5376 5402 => 1.01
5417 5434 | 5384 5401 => 1.02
